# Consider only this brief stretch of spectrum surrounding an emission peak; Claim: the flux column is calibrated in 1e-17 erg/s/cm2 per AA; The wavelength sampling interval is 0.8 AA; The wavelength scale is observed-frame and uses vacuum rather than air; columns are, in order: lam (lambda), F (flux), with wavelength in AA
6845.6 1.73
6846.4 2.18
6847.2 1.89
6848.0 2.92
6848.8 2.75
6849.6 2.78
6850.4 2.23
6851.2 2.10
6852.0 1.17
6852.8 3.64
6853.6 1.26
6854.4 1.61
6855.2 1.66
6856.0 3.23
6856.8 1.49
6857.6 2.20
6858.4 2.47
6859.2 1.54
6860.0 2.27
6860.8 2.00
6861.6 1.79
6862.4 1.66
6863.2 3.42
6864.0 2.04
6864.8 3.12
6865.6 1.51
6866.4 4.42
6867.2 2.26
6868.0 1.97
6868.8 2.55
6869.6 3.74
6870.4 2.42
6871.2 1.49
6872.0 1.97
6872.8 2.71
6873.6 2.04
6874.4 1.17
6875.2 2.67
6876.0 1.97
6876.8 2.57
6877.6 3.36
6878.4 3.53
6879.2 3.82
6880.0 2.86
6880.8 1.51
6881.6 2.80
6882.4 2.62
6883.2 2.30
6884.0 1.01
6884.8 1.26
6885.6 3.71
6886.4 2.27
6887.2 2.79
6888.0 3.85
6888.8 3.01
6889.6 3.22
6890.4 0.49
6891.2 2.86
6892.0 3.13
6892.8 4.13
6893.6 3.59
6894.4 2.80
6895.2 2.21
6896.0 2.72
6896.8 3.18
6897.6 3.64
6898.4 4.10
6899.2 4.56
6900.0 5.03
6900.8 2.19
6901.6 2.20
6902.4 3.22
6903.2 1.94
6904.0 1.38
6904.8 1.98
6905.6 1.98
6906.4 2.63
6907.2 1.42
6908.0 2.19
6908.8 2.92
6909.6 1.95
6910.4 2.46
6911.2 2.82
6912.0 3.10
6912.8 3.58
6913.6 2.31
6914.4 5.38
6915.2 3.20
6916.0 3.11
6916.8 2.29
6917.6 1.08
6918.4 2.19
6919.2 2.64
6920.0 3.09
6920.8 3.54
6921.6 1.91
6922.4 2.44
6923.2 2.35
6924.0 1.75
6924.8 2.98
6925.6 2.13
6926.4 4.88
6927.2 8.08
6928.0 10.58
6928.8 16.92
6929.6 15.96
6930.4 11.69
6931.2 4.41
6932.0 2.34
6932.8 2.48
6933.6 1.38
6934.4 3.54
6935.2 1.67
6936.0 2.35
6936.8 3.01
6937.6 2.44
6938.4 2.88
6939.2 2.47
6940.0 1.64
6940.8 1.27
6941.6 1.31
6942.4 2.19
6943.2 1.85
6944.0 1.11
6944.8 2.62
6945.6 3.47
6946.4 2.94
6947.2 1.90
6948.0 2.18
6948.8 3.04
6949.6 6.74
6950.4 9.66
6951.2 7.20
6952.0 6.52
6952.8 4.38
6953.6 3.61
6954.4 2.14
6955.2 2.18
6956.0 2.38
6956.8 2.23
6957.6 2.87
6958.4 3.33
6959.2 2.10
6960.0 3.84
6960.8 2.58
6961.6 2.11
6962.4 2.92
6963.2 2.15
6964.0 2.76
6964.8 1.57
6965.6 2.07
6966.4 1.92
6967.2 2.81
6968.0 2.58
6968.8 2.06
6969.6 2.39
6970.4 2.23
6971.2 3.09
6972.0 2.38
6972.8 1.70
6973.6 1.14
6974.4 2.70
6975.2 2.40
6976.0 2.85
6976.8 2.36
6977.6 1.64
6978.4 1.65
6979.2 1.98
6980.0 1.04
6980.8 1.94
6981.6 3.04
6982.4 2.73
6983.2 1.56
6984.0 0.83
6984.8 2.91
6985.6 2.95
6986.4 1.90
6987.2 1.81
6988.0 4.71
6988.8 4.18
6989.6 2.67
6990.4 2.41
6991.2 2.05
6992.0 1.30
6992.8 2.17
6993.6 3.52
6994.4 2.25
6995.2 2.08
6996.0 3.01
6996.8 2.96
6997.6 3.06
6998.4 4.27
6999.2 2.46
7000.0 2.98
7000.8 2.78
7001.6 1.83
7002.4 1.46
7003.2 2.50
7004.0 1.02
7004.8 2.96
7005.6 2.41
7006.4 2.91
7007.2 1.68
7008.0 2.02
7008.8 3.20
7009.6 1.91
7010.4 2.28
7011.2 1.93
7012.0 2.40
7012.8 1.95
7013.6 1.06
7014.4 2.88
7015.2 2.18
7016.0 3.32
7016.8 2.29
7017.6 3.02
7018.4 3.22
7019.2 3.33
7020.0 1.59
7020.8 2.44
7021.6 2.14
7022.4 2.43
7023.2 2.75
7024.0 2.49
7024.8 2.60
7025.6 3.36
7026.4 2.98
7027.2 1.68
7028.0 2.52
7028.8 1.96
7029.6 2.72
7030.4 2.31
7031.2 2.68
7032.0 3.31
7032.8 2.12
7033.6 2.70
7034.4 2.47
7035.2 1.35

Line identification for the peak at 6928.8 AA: H-alpha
